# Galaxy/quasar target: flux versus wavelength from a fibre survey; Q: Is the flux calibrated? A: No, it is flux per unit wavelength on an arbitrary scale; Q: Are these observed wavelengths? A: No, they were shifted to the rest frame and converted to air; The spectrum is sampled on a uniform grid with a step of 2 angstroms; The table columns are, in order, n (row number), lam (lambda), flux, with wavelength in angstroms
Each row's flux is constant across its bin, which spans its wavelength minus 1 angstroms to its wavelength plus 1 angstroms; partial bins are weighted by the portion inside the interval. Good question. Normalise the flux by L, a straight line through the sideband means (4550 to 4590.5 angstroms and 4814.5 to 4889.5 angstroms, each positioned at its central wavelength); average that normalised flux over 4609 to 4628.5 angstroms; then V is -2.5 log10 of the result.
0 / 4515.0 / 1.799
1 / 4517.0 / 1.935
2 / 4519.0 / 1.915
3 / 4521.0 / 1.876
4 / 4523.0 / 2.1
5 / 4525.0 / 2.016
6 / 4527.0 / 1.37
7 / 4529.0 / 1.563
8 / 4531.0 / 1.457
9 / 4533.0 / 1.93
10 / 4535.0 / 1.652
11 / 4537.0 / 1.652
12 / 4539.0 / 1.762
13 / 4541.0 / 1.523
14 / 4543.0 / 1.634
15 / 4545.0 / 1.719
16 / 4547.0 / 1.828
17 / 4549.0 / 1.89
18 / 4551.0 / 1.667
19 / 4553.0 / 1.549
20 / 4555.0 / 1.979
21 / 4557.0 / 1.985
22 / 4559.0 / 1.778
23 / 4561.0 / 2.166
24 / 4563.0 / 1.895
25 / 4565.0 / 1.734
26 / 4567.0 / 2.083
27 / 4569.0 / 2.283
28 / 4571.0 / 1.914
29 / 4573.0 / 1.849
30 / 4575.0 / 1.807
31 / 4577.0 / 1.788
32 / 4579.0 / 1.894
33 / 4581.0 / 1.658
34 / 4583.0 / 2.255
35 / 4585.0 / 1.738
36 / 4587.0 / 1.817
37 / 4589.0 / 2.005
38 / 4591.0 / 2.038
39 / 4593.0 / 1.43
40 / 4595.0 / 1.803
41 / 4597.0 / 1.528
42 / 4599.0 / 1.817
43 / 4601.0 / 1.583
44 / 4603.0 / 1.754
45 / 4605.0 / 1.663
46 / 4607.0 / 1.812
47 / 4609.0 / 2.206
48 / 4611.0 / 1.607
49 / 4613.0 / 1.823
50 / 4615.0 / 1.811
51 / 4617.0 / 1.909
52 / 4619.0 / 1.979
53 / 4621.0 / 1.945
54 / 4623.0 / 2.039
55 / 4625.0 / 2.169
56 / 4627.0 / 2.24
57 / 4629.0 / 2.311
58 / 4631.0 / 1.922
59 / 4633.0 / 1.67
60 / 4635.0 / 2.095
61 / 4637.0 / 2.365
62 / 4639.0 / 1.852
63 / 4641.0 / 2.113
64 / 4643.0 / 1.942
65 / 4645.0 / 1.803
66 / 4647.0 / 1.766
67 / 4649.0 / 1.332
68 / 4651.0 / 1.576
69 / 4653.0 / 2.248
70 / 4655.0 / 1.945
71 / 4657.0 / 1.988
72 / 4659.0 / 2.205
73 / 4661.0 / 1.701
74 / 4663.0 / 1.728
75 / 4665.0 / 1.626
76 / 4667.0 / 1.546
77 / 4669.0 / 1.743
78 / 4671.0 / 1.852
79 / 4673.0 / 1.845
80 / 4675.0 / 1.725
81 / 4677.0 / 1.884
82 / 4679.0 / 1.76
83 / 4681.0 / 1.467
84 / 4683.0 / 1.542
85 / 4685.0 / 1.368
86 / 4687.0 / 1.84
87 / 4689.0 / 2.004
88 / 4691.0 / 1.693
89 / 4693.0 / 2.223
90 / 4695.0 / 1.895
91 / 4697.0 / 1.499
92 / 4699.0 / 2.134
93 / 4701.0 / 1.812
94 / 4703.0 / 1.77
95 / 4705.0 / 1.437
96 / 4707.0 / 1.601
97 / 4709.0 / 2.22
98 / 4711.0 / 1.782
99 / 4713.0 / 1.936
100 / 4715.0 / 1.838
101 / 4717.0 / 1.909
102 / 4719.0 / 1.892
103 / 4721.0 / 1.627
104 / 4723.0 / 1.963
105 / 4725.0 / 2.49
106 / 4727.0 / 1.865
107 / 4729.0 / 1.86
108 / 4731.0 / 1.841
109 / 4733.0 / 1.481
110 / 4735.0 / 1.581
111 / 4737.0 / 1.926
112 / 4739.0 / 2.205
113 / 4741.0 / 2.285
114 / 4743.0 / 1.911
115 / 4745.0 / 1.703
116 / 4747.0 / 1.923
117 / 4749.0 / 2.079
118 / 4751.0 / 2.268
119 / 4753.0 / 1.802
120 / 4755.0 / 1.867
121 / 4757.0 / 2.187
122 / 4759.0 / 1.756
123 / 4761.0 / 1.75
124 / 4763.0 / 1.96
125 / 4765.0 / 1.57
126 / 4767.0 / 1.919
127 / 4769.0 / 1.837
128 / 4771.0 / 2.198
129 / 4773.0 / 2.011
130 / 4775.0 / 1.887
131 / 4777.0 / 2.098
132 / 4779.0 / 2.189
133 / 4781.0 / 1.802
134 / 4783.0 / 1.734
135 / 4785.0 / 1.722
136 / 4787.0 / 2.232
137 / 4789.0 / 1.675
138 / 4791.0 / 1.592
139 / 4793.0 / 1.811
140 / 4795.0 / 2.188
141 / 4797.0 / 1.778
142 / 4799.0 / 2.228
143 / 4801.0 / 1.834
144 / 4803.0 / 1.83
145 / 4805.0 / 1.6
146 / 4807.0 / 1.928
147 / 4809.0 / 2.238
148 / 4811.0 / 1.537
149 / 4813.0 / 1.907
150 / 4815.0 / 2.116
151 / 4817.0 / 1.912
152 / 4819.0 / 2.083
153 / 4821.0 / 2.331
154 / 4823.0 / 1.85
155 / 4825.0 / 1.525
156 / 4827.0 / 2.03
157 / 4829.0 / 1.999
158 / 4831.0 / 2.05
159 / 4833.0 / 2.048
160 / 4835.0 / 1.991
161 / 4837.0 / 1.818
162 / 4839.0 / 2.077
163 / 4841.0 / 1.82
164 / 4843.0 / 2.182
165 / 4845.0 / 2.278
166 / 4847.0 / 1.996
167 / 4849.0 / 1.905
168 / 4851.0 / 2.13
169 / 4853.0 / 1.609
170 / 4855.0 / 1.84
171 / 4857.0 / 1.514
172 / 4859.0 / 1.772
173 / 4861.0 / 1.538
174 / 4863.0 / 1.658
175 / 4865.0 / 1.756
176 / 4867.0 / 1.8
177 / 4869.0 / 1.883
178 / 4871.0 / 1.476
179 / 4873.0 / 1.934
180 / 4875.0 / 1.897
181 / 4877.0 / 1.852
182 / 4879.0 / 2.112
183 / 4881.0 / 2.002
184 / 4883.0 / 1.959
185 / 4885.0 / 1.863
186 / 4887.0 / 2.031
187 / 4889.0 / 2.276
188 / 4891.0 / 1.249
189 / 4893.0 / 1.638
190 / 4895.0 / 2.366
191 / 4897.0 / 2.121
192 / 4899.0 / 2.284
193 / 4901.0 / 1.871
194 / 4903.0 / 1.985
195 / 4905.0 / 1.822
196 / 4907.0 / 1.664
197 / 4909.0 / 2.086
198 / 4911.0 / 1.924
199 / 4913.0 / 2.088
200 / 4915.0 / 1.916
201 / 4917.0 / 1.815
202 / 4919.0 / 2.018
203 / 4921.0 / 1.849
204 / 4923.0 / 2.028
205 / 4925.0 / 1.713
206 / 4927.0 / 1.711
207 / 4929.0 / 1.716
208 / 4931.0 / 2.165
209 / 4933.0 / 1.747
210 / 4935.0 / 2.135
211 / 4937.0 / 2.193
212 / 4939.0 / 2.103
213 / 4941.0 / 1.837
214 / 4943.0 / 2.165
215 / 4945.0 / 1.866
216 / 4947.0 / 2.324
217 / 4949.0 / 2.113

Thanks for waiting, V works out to -0.040 mag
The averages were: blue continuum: 1.89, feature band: 1.97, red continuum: 1.92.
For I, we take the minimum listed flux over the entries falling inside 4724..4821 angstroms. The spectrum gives 1.481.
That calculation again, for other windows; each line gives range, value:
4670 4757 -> 1.368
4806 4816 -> 1.537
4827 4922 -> 1.249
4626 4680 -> 1.332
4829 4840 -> 1.818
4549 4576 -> 1.549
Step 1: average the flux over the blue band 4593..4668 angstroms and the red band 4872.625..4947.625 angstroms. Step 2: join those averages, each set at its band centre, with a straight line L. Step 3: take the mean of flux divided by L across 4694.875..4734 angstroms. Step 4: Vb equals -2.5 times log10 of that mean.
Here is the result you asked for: 0.03 mag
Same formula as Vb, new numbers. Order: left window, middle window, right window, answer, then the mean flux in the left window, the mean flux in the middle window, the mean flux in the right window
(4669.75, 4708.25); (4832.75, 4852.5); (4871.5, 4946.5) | -0.07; 1.76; 2.01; 1.95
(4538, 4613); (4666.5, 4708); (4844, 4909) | 0.06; 1.82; 1.75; 1.88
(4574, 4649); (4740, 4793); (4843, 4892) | -0.03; 1.88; 1.92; 1.85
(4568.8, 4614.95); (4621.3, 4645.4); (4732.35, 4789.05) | -0.11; 1.82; 2.05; 1.92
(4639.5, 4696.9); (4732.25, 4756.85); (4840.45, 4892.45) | -0.07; 1.79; 1.93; 1.86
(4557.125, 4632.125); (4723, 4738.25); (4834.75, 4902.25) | 0.01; 1.89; 1.88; 1.9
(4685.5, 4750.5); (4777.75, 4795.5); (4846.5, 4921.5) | 0.00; 1.88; 1.88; 1.88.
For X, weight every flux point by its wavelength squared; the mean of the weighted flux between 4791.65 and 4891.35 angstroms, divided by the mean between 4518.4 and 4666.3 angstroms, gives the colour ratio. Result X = 1.14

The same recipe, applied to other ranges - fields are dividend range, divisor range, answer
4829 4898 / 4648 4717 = 1.14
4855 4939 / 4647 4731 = 1.14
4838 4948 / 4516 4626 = 1.20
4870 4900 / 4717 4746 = 1.09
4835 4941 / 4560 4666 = 1.13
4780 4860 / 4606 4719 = 1.10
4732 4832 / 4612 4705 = 1.09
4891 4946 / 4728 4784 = 1.09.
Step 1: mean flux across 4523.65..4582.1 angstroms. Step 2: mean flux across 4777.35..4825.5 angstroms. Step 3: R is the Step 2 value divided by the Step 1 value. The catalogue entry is 1.06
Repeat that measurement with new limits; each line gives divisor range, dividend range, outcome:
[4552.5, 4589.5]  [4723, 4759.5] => 1.02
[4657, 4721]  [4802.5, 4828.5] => 1.07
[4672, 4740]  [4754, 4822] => 1.05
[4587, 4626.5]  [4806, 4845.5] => 1.08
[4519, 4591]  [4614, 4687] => 1.02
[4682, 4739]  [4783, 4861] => 1.05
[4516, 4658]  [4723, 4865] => 1.03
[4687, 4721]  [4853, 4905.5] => 1.01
